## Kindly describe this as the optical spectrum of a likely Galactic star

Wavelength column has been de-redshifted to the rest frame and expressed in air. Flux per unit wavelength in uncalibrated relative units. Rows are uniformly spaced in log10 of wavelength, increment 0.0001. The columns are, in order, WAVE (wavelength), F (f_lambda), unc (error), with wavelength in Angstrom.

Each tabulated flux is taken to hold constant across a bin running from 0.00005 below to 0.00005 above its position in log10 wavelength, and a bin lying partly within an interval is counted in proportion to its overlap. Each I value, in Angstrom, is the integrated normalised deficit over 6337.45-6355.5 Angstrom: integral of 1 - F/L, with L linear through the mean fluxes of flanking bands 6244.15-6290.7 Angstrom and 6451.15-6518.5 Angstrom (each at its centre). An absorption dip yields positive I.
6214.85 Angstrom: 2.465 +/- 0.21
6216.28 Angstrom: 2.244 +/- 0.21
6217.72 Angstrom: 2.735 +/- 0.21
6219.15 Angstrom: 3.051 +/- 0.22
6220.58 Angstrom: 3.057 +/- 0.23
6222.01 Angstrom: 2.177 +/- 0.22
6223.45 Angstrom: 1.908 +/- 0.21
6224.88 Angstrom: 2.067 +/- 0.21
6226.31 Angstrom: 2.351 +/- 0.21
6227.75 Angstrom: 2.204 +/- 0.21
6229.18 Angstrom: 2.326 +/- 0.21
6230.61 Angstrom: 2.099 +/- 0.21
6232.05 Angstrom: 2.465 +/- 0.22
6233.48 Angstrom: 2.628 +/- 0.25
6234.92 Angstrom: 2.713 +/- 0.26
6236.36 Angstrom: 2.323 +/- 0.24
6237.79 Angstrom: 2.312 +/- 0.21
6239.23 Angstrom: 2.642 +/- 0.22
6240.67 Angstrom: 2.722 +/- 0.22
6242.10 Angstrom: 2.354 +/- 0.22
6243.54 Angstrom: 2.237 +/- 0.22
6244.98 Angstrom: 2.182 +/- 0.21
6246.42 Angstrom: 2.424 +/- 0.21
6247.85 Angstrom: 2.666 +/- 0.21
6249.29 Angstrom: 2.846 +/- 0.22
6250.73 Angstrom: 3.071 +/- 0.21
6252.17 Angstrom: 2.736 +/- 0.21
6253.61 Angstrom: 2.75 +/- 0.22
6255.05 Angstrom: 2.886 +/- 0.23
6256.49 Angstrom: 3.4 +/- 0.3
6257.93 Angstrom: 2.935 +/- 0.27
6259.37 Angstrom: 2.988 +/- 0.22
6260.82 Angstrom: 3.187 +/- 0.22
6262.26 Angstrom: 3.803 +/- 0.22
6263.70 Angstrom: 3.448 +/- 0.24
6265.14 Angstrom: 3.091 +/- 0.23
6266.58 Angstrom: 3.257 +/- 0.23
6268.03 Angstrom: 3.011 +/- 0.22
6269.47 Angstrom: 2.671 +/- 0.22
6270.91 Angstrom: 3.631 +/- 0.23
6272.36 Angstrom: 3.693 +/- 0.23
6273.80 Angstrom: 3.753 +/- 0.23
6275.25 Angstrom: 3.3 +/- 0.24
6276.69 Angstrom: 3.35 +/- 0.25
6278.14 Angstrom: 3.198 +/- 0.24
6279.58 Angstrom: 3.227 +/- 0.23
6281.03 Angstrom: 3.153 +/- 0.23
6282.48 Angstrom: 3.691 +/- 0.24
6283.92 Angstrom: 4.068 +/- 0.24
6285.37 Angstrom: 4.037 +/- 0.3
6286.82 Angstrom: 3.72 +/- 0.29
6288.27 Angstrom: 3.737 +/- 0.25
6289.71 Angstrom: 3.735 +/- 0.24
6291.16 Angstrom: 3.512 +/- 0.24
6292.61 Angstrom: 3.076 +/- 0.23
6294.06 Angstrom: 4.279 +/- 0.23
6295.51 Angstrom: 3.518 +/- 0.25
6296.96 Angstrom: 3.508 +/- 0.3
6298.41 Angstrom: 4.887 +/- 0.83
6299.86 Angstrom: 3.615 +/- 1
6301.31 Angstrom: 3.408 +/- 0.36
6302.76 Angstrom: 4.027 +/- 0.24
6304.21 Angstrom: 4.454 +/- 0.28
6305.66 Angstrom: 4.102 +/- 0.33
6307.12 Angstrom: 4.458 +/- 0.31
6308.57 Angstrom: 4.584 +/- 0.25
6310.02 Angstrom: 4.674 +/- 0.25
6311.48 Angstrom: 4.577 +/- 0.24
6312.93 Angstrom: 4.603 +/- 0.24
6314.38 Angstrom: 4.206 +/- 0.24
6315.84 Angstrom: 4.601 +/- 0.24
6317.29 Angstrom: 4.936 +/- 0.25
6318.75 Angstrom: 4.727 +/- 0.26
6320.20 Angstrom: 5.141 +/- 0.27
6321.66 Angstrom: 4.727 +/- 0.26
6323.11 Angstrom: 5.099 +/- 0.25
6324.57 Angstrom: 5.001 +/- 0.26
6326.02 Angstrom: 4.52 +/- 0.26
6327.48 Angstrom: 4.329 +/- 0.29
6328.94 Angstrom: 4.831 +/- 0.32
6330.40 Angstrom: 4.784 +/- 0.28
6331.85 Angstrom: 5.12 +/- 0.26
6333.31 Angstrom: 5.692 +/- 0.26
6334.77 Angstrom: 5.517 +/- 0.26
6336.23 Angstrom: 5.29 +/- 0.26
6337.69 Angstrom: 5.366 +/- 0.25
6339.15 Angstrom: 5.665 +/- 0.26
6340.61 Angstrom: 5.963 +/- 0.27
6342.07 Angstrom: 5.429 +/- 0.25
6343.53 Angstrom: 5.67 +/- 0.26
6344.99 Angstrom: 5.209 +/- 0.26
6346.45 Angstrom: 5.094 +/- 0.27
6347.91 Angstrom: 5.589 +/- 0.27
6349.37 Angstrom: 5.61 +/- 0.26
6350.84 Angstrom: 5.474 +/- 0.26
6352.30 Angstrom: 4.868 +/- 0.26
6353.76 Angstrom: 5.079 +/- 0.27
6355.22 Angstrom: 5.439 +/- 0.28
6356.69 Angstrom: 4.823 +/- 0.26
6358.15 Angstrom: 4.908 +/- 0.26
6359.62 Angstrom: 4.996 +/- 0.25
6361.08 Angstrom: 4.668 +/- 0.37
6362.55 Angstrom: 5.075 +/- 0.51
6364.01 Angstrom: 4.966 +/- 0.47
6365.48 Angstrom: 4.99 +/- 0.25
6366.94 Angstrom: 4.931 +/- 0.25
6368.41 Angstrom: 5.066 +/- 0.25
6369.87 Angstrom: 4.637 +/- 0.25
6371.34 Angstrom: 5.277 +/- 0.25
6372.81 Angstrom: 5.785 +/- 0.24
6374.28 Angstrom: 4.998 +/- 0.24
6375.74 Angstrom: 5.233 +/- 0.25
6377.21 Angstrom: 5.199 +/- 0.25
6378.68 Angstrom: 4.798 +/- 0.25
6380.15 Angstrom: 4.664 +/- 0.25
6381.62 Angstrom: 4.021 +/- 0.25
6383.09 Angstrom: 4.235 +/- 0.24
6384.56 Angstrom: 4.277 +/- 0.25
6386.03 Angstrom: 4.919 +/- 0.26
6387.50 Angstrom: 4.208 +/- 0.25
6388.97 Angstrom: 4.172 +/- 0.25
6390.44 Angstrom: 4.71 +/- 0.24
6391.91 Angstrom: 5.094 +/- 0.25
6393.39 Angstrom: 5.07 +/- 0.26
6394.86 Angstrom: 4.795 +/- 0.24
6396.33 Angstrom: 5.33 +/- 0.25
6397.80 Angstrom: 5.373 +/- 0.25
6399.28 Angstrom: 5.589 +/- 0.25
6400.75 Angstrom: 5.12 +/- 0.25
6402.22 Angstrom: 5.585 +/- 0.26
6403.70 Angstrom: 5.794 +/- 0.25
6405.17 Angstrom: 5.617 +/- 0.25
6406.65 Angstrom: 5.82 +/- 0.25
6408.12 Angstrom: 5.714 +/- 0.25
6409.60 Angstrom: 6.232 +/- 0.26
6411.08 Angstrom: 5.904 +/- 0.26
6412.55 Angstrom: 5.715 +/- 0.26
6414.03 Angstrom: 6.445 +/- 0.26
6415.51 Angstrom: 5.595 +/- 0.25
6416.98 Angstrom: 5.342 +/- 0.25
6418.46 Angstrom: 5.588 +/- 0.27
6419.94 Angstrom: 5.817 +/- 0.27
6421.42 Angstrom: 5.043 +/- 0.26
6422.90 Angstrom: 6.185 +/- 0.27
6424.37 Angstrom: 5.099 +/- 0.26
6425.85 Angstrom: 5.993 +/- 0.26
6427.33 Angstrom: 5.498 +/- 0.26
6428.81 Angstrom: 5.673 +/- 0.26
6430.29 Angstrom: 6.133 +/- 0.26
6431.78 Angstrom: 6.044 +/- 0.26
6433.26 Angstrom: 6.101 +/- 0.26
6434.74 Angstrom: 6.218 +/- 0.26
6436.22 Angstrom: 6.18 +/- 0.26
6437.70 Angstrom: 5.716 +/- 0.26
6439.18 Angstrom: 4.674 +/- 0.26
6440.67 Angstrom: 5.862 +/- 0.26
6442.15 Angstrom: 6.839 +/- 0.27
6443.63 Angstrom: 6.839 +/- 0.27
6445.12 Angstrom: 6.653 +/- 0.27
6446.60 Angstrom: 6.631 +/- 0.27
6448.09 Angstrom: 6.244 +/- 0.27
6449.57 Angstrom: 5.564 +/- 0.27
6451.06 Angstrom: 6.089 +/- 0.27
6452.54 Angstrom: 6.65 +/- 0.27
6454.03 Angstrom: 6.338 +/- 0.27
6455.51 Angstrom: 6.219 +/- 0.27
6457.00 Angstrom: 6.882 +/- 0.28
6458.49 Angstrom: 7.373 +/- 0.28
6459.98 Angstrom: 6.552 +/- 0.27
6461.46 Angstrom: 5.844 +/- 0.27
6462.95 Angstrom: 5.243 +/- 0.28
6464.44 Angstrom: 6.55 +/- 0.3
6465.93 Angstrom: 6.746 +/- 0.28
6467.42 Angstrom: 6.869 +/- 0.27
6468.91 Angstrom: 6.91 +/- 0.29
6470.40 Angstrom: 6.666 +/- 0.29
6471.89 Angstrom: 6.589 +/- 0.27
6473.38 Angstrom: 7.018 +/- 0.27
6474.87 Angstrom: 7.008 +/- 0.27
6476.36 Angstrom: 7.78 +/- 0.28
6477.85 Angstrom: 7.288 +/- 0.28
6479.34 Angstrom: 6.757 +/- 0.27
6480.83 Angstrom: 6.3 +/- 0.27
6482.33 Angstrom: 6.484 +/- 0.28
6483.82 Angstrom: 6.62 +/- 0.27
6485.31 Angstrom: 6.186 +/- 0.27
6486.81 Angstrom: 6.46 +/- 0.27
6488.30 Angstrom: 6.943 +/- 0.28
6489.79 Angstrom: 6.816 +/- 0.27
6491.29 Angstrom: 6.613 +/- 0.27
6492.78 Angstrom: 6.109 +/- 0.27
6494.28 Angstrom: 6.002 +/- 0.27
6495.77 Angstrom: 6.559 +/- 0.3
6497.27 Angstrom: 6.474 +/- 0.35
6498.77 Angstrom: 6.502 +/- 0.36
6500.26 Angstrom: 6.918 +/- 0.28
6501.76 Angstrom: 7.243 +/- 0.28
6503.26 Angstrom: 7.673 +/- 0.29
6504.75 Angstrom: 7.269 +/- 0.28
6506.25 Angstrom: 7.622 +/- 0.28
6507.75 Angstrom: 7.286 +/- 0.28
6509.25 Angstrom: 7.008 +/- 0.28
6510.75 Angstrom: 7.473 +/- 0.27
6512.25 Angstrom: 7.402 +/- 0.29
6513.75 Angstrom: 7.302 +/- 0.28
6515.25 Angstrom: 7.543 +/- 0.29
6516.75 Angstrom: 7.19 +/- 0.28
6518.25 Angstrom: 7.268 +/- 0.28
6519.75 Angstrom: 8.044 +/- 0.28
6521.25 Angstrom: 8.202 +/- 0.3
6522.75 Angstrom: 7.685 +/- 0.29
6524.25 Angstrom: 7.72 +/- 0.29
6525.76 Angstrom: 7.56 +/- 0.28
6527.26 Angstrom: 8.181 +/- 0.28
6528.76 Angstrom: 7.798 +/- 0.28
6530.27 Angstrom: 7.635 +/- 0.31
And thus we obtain -3.5 Angstrom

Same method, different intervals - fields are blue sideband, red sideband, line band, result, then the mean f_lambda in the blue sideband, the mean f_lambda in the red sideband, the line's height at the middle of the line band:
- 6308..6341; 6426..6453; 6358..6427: 5.07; 4.95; 6.08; 5.62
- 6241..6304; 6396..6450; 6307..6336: -4.82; 3.31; 5.84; 4.13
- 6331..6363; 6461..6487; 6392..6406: 1.18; 5.3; 6.64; 5.85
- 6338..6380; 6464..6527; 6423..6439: 0.84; 5.19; 7.03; 6.16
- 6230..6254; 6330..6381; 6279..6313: -1.13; 2.54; 5.2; 3.8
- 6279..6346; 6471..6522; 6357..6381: 1.18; 4.5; 7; 5.26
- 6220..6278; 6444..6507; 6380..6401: 1.79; 2.8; 6.65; 5.2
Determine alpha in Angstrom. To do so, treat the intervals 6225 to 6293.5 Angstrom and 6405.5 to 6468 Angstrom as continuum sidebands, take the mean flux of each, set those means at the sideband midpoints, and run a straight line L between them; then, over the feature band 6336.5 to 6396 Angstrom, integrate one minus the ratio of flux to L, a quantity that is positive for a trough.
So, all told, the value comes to -2.6 Angstrom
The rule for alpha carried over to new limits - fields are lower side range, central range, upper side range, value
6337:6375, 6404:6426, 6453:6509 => 0.7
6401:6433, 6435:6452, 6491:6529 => 0.1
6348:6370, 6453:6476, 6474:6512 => -0.4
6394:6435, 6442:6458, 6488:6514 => -0.6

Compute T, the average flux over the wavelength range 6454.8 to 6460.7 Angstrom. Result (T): 6.75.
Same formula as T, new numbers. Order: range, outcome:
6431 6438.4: 6.05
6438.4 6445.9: 6.17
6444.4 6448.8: 6.51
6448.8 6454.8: 6.17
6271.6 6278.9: 3.46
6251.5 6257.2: 2.94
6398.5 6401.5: 5.36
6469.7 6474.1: 6.76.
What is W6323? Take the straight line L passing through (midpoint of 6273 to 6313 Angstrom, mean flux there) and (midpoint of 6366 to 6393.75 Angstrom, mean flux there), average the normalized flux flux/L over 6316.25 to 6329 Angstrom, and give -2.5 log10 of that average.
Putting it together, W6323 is -0.15 mag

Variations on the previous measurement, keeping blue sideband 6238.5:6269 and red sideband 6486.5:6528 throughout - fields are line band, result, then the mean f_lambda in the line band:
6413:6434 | 0.00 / 5.75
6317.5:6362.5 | -0.19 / 5.15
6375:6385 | 0.09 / 4.64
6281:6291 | -0.10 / 3.76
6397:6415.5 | -0.05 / 5.73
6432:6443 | 0.01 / 5.96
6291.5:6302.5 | -0.04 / 3.76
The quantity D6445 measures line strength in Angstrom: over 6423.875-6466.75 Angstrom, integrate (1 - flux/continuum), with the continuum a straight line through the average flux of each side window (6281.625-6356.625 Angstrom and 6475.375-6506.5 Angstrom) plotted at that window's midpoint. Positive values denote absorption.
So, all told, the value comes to 0.4 Angstrom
